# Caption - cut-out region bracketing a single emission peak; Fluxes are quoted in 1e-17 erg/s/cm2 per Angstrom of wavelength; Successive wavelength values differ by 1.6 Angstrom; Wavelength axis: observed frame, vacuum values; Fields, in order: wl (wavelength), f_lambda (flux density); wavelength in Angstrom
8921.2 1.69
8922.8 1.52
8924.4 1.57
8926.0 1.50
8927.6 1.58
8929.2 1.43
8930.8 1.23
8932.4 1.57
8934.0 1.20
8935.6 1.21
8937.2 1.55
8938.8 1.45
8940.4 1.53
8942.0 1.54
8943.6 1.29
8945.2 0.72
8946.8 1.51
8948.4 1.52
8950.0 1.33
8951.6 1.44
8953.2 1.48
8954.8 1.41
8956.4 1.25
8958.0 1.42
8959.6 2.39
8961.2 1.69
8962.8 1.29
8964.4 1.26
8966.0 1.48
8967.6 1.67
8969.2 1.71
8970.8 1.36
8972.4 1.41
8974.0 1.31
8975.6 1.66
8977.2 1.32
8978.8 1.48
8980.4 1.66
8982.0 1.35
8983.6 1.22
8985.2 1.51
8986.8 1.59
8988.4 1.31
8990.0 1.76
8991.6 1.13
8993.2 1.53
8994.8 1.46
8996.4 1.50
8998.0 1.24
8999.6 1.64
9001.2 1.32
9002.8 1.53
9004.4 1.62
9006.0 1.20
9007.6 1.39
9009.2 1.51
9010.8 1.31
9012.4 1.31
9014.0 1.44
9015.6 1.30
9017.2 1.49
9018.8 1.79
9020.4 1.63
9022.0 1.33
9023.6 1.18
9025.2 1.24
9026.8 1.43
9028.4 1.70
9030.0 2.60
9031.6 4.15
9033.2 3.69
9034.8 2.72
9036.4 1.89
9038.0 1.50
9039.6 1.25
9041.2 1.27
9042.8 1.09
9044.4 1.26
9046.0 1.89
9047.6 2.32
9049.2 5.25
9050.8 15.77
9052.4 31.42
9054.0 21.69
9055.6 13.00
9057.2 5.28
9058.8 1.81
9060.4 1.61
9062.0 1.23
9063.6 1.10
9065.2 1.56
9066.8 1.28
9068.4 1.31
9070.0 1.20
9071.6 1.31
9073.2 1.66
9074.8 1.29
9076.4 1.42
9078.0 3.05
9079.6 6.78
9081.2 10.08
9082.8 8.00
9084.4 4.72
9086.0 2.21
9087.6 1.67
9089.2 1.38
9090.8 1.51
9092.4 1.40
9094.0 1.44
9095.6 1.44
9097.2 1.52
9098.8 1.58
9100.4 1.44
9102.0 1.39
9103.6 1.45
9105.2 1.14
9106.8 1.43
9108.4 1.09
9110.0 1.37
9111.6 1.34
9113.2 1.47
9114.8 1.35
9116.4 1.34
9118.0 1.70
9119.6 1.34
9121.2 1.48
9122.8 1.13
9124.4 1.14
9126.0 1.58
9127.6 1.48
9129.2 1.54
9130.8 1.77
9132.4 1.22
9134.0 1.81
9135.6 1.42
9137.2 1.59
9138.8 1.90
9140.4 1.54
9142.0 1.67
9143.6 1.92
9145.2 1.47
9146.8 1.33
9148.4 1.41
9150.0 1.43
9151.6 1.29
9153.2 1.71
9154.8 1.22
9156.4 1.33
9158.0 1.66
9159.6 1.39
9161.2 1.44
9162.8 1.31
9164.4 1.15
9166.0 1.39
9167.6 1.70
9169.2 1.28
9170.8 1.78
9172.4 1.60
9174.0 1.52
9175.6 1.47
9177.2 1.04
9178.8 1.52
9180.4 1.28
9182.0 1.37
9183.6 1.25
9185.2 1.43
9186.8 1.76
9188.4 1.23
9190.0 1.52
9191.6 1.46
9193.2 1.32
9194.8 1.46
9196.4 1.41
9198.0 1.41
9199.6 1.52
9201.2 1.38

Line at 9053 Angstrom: H-alpha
